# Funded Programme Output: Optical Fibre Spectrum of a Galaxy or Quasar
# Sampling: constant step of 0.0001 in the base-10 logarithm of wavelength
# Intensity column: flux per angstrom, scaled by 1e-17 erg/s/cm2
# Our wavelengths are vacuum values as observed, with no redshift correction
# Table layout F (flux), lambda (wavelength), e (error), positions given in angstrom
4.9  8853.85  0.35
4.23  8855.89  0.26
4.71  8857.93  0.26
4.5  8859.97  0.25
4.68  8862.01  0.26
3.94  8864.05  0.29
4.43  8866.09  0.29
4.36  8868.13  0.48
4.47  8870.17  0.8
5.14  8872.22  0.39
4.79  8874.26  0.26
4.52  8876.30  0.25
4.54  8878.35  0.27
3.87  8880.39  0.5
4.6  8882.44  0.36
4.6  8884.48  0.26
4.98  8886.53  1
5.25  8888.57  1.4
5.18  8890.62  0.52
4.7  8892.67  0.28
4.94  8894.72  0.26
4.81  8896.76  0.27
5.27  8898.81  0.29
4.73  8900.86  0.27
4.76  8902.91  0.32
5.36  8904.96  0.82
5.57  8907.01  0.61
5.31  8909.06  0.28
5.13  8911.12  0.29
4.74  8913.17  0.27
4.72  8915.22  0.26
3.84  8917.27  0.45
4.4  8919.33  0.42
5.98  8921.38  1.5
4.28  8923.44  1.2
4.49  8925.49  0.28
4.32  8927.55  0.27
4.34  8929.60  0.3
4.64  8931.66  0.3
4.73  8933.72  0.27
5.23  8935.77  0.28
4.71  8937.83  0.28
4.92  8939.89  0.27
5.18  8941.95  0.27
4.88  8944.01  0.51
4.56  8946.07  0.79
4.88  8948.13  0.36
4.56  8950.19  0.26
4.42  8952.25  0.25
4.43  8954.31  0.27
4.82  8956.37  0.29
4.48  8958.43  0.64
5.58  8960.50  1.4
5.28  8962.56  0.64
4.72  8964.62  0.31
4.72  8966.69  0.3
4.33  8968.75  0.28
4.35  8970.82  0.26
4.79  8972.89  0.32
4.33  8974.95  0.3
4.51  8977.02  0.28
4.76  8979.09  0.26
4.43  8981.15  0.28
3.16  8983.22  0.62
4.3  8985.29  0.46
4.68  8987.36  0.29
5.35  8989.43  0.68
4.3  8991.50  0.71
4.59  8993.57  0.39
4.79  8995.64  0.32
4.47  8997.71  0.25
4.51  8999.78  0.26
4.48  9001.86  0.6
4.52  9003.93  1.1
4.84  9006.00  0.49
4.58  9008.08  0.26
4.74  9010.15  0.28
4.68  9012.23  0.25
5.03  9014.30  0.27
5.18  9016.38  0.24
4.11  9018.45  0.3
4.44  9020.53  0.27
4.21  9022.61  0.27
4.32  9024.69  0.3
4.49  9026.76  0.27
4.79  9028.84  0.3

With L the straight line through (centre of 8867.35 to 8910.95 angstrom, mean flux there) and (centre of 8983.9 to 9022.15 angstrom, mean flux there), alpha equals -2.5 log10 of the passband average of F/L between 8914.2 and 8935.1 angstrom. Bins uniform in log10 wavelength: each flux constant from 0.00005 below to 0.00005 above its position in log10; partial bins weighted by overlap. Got 0.05 mag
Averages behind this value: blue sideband 4.85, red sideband 4.62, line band 4.59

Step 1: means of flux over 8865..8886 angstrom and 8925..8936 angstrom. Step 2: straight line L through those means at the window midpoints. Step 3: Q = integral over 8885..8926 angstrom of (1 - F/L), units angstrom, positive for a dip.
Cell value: -3.20 angstrom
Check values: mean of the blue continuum 4.54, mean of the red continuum 4.59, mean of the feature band 4.92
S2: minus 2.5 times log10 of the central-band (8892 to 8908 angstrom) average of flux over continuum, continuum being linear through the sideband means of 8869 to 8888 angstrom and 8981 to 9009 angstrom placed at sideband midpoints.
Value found -0.10 mag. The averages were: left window 4.63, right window 4.5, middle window 5.02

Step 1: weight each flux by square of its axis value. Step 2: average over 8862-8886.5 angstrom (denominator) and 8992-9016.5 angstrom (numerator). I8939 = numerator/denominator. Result 1.07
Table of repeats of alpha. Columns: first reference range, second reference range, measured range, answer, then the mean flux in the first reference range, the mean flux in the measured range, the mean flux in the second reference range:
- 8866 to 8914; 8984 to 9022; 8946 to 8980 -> 0.01 mag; 4.84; 4.68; 4.63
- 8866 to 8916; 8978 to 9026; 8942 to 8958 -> 0.00 mag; 4.84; 4.68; 4.54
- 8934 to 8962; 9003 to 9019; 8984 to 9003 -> 0.04 mag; 4.83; 4.59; 4.73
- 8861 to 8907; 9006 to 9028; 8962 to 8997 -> 0.02 mag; 4.74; 4.54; 4.59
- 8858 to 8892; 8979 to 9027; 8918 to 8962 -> -0.04 mag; 4.62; 4.75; 4.54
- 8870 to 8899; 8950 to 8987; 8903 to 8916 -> -0.09 mag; 4.77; 5.12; 4.56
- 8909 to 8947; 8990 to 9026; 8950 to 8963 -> -0.02 mag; 4.74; 4.79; 4.59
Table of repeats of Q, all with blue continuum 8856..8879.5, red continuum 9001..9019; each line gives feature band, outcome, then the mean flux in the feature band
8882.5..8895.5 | -1.0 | 4.92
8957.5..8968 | -0.7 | 4.94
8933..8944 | -0.8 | 4.95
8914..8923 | -0.2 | 4.7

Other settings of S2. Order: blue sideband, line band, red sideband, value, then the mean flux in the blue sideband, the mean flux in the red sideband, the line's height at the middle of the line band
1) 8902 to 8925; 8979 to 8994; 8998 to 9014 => 0.06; 4.91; 4.63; 4.69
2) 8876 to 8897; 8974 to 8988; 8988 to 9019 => 0.10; 4.73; 4.69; 4.7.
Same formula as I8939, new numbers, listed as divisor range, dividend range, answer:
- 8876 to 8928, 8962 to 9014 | 0.97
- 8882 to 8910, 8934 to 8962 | 0.97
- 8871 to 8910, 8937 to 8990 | 0.97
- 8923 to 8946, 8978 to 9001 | 0.96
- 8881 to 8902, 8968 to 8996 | 0.93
